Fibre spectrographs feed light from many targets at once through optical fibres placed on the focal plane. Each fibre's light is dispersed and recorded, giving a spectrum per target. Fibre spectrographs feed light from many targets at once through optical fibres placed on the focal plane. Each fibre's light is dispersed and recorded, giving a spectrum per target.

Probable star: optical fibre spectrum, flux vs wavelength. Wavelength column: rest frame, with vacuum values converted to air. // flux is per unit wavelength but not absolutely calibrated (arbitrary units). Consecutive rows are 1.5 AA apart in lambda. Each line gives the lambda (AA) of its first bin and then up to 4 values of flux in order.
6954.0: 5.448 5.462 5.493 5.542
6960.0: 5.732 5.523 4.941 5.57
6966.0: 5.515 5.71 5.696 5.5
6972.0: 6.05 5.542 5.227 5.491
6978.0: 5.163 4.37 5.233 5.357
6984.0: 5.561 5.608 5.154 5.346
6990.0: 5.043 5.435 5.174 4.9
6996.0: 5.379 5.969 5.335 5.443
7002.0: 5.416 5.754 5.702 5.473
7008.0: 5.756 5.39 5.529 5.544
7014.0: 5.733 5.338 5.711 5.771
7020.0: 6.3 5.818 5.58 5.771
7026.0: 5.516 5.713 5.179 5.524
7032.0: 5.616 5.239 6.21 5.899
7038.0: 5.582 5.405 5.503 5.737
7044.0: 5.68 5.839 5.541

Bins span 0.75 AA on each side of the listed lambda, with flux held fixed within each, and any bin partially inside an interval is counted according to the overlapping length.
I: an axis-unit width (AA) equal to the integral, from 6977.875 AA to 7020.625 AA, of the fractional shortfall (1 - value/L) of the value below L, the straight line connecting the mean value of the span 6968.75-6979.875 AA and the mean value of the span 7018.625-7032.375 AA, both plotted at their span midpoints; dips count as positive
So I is 0.7 AA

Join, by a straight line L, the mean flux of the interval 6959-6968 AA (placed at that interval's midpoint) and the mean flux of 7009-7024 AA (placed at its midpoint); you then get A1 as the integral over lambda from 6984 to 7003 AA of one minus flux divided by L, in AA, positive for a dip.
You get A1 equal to 0.8 AA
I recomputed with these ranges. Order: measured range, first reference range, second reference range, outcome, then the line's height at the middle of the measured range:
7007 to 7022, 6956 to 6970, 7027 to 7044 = -0.3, 5.58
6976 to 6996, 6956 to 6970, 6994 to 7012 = 1.1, 5.52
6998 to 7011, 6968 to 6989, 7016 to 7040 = 0.0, 5.54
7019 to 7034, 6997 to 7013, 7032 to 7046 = 0.0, 5.63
